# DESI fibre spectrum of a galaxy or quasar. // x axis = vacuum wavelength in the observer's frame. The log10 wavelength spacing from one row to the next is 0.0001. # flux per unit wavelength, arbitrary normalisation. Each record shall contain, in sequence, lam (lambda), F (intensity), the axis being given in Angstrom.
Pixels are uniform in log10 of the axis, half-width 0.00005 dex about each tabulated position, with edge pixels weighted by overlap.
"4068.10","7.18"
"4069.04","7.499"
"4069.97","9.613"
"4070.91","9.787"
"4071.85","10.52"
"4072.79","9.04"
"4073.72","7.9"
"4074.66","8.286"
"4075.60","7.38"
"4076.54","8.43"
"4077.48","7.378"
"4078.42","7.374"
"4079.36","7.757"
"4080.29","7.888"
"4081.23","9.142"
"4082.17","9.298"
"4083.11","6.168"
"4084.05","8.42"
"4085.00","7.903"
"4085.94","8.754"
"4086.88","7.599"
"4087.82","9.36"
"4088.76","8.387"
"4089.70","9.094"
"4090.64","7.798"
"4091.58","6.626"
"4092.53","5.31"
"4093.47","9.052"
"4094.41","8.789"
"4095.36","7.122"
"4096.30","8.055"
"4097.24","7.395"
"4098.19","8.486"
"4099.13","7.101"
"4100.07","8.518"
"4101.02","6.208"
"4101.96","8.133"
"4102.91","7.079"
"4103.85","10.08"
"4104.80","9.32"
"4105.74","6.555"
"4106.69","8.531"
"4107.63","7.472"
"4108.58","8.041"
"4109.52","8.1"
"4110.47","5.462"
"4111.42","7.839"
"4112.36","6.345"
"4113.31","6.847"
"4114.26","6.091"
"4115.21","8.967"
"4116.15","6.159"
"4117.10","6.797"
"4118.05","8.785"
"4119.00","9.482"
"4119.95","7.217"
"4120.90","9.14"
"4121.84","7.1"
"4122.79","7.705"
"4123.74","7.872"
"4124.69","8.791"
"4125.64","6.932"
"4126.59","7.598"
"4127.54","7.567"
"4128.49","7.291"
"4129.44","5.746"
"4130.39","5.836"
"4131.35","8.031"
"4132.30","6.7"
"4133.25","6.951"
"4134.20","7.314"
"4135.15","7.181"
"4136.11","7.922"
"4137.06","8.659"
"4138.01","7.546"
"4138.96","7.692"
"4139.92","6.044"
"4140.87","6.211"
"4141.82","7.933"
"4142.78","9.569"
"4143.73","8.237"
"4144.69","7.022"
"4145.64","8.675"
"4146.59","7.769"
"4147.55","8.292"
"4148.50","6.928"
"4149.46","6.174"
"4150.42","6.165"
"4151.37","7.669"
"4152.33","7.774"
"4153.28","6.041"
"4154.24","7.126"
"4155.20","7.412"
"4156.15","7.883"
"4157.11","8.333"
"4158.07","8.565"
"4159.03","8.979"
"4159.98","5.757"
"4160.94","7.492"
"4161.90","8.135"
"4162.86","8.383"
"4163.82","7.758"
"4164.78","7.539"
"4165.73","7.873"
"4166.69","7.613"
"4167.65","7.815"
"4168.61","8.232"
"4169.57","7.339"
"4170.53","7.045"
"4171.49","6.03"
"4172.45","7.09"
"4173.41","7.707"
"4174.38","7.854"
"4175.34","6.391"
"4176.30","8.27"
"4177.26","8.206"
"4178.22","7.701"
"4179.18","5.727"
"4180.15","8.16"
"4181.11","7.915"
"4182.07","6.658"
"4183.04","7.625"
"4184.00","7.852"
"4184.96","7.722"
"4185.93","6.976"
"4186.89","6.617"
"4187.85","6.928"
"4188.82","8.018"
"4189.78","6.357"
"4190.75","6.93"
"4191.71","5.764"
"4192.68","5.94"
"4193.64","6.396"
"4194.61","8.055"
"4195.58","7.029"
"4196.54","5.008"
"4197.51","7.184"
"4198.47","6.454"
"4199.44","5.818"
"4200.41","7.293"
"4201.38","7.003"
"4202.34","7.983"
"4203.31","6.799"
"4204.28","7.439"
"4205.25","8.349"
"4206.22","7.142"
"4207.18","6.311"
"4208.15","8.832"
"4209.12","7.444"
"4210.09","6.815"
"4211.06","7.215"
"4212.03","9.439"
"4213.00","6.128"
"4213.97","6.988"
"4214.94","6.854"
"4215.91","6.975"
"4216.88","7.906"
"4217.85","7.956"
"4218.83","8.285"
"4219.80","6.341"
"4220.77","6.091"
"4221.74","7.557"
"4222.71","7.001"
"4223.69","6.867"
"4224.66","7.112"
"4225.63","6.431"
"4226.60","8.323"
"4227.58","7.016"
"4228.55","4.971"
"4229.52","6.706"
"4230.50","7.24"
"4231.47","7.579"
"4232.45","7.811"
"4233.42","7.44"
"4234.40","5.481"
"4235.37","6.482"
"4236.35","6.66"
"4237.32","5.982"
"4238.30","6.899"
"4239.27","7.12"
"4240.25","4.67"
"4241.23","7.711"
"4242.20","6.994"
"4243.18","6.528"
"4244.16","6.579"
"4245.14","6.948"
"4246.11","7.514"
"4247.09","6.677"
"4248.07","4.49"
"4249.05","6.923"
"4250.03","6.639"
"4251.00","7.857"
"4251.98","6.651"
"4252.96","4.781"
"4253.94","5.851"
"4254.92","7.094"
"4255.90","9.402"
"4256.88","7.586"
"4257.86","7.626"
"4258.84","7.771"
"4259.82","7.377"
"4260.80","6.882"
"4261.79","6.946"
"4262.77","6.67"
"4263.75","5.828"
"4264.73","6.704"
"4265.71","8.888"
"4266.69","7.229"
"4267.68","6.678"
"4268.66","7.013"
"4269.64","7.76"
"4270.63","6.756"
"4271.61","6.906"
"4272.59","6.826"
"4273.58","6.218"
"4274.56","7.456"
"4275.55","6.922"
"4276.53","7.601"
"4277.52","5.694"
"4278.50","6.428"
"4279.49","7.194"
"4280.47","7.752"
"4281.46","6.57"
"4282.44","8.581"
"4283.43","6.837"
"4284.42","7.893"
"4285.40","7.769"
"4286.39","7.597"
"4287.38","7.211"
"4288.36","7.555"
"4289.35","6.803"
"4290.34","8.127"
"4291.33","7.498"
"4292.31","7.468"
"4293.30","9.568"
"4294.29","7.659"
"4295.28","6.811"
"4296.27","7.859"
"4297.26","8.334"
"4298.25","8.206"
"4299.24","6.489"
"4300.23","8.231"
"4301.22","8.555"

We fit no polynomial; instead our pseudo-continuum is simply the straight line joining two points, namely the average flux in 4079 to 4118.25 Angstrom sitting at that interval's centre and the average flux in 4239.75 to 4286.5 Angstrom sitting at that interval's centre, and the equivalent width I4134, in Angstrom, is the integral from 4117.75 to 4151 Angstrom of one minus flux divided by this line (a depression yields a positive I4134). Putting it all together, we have 0.3 Angstrom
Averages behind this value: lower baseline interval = 7.77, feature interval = 7.54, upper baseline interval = 6.98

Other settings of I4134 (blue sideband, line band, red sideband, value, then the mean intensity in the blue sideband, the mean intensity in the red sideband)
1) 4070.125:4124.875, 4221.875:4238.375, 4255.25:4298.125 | 1.5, 7.94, 7.36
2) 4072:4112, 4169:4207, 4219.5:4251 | 0.2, 7.94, 6.73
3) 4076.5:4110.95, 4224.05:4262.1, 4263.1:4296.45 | 2.9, 7.89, 7.28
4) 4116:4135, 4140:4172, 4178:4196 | -1.3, 7.47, 7.06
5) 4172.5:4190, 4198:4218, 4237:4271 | -0.2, 7.38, 6.89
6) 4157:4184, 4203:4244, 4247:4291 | 1.5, 7.57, 7.07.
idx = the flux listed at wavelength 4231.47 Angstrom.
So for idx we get 7.579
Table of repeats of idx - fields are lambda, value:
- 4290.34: 8.127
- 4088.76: 8.387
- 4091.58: 6.626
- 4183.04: 7.625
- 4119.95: 7.217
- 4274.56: 7.456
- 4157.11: 8.333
